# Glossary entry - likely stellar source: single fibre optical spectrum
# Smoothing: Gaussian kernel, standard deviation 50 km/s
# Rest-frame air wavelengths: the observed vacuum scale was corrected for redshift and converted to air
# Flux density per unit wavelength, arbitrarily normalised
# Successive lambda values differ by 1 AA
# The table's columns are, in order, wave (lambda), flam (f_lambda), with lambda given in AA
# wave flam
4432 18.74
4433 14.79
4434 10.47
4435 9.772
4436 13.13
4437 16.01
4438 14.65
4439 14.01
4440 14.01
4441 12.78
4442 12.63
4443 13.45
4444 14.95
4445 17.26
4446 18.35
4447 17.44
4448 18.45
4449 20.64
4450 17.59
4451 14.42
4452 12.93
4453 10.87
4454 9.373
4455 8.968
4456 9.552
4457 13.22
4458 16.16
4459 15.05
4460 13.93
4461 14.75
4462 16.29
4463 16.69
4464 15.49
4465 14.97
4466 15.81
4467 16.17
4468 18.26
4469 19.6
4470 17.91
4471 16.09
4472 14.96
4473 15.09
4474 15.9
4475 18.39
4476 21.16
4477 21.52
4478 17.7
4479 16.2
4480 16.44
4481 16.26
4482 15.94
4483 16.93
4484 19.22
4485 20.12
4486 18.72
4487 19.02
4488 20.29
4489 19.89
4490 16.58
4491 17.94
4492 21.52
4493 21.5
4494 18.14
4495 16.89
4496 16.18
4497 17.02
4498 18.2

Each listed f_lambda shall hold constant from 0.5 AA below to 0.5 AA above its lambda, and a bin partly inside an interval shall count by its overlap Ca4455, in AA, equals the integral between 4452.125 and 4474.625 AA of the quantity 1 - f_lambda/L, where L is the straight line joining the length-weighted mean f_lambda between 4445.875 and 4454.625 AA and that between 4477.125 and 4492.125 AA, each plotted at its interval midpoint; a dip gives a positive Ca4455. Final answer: 2.3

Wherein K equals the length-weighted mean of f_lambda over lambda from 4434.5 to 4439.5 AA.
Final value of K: 13.5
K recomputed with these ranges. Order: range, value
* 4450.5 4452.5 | 13.7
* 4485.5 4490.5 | 18.9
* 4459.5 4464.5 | 15.4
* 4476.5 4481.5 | 17.6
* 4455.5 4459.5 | 13.5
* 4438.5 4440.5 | 14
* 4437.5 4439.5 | 14.3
